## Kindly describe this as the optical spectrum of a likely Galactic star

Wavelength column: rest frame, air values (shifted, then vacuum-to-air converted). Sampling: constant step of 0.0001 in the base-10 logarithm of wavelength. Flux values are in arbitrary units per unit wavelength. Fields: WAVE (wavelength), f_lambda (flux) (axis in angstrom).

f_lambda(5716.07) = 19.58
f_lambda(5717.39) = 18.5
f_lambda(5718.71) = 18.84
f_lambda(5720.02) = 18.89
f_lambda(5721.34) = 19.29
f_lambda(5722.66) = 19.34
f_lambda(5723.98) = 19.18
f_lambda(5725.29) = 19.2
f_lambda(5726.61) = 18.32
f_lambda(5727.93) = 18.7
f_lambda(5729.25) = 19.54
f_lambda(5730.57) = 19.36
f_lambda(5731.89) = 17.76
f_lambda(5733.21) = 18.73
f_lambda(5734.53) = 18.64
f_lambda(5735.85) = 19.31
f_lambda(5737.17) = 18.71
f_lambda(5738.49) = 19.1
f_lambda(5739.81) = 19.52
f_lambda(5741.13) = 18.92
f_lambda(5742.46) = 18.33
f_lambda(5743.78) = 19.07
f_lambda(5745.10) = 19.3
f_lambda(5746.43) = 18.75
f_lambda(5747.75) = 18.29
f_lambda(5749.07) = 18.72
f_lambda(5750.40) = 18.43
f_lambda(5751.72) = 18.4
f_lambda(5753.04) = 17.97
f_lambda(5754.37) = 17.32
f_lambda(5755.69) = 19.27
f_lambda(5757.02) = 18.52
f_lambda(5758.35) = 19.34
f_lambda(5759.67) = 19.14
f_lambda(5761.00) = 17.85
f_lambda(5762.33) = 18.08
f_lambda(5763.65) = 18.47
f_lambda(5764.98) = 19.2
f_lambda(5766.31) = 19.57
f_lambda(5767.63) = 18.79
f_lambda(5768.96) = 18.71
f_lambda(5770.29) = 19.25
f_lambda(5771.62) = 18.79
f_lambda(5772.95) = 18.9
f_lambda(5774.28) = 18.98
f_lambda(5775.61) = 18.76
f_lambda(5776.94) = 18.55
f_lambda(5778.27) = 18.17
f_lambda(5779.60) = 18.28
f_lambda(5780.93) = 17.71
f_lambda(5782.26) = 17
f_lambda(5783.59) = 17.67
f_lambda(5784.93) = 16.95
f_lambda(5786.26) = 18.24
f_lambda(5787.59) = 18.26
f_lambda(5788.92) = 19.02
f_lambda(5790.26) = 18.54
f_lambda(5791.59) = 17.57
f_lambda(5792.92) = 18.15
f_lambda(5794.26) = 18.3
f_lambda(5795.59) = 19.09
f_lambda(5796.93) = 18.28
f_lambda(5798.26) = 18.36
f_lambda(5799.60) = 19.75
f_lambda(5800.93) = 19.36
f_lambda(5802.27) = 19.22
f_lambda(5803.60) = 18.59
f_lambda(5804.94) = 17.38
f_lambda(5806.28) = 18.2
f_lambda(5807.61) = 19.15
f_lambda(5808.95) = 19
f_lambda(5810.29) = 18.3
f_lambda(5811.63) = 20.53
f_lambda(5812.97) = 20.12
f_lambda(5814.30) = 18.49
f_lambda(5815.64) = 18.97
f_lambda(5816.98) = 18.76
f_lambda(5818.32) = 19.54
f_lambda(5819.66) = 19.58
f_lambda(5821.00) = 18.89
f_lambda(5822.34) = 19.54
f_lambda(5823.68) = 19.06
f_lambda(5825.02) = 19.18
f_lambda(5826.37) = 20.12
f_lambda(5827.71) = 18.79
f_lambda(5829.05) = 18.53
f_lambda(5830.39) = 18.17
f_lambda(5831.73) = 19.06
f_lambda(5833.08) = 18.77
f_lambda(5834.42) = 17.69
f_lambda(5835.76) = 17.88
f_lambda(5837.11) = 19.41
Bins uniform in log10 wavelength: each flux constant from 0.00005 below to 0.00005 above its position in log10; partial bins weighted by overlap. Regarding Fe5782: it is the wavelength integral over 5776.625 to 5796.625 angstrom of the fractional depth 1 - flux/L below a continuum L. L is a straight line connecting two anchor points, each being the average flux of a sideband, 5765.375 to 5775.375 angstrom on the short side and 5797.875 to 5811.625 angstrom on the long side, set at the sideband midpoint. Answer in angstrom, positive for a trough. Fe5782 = 0.9 angstrom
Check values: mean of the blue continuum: 19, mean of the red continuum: 18.8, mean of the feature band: 18.1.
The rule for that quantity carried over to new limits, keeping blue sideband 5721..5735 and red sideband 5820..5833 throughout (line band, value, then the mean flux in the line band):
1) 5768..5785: 0.6 angstrom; 18.3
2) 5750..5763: 0.4 angstrom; 18.4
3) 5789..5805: 0.3 angstrom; 18.6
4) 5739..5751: 0.1 angstrom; 18.8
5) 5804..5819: 0.1 angstrom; 18.9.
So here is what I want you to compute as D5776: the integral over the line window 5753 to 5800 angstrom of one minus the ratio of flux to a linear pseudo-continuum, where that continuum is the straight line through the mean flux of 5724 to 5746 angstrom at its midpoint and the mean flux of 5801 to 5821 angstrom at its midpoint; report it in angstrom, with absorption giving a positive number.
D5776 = 1.2 angstrom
